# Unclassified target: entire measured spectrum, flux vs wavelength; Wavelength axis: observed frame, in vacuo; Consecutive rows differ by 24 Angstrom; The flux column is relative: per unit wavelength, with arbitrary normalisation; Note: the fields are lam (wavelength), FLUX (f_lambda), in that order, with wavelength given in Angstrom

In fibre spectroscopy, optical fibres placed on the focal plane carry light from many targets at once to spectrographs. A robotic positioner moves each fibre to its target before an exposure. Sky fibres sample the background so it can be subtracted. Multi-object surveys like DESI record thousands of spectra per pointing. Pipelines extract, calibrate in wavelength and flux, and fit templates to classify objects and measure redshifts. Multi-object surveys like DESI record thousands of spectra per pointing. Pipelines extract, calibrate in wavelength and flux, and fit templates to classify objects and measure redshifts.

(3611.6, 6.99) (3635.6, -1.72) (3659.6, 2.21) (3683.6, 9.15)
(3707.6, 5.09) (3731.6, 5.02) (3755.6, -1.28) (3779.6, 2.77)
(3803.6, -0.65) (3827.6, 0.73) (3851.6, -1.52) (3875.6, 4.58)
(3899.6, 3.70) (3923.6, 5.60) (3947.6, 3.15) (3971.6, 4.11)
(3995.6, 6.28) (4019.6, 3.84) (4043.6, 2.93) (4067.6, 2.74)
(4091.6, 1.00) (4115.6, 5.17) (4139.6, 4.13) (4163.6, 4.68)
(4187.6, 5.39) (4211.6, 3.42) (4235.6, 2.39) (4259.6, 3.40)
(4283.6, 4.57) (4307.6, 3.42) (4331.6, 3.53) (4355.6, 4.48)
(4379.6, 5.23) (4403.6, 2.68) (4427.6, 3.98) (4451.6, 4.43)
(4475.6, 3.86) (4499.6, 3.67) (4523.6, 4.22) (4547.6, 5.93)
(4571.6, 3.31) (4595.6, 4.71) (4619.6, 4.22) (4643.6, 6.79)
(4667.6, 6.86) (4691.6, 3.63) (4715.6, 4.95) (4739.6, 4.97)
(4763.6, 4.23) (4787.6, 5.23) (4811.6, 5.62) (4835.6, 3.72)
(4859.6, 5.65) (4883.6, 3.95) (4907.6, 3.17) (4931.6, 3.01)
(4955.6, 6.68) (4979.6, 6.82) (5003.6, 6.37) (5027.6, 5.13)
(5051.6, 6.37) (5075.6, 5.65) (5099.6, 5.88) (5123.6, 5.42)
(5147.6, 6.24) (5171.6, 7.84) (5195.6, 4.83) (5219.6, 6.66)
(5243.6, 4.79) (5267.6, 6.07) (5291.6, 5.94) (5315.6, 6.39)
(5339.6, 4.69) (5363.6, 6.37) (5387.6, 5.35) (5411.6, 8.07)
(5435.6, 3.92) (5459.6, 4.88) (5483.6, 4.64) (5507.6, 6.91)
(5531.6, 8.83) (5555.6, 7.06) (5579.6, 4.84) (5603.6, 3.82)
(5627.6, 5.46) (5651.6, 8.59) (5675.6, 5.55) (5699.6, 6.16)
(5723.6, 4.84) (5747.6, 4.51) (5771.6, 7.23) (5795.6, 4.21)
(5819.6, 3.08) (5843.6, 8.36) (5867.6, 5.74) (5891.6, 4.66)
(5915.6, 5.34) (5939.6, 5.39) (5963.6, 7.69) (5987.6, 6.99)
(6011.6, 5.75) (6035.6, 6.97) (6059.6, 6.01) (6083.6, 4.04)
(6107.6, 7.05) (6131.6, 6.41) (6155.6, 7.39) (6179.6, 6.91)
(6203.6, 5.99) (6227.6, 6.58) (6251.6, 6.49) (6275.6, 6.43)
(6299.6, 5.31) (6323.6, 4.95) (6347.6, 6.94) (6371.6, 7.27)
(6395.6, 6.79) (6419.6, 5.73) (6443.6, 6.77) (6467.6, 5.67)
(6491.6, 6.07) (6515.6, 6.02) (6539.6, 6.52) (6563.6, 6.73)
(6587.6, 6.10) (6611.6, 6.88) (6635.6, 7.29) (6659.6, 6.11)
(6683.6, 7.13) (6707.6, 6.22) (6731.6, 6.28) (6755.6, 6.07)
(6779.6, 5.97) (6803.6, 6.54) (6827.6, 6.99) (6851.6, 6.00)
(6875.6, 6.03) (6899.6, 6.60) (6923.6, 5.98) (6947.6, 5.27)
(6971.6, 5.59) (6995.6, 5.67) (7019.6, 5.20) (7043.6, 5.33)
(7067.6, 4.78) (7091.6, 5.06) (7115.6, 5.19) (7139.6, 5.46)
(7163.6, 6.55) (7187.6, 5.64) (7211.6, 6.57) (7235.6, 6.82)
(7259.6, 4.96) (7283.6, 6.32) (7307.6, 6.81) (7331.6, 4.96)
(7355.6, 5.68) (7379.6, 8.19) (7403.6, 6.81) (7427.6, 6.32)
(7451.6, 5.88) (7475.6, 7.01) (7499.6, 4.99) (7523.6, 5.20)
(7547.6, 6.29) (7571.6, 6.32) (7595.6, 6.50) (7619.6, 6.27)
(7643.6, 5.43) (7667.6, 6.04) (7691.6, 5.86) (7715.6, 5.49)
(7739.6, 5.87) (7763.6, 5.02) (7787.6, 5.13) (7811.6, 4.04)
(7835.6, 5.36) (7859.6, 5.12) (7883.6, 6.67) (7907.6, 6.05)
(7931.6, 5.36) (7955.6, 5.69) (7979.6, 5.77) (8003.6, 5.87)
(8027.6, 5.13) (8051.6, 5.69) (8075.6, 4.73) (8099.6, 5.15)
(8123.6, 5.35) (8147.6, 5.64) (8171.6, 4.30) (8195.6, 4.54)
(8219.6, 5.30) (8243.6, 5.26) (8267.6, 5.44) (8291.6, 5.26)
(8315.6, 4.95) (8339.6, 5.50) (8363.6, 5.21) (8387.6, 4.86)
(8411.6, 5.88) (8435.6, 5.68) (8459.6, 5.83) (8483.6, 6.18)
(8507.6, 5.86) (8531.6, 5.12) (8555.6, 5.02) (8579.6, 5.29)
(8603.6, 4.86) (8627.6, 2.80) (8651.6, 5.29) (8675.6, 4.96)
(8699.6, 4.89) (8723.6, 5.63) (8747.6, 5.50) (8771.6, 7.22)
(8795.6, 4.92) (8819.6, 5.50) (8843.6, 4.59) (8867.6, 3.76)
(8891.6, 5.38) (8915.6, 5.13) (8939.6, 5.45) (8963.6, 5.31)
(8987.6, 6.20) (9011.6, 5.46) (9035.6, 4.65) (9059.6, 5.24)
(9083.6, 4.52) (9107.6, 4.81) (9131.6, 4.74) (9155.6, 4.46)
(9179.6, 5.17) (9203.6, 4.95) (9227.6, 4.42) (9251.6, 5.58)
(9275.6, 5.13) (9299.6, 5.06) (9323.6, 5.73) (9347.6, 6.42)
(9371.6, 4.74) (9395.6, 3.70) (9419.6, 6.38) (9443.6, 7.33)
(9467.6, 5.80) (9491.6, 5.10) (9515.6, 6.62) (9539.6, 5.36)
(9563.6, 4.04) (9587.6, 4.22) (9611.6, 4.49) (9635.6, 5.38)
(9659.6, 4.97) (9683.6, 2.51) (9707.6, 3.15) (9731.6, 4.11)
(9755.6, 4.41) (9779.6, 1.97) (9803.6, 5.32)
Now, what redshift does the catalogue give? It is 0.124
